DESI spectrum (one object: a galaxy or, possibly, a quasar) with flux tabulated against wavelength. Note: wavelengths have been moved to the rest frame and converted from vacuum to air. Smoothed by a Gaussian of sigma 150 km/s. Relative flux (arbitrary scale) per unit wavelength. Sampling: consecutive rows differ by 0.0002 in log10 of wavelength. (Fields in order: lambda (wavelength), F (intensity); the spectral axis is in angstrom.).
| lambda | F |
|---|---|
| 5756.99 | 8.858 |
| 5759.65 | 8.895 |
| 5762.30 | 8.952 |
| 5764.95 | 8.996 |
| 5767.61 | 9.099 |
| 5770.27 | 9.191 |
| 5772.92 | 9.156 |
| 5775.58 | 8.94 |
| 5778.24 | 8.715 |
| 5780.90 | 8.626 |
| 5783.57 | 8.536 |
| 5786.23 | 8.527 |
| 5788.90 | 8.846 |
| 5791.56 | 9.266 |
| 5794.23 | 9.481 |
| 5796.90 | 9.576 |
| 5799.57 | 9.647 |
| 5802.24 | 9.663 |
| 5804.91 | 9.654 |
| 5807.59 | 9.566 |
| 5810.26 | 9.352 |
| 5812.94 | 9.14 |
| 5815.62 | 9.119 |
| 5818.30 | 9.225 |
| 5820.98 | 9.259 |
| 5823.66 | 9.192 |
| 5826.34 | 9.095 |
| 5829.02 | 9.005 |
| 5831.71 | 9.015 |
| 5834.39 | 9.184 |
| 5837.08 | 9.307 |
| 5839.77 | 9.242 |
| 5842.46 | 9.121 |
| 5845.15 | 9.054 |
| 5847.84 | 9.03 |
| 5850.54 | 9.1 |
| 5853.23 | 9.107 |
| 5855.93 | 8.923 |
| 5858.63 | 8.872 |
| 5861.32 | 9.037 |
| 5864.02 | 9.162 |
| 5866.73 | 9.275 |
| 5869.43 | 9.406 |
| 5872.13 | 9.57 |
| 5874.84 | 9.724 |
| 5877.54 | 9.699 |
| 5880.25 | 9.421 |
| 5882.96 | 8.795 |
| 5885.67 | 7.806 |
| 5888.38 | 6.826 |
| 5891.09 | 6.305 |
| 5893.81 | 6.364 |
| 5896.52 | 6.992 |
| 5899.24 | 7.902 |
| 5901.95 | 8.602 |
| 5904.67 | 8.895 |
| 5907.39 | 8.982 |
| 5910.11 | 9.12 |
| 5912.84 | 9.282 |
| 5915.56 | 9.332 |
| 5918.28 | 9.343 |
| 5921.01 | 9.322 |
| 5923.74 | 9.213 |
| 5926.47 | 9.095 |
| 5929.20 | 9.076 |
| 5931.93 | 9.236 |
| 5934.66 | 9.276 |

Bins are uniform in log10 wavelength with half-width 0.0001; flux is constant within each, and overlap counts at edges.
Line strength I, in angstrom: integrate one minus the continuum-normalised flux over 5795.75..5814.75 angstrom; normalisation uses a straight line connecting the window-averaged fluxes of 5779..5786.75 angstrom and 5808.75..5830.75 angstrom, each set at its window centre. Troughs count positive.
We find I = -1.2 angstrom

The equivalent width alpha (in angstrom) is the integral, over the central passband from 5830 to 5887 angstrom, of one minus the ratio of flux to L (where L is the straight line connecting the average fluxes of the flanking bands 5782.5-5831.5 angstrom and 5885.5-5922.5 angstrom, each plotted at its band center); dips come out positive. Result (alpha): -2.85 angstrom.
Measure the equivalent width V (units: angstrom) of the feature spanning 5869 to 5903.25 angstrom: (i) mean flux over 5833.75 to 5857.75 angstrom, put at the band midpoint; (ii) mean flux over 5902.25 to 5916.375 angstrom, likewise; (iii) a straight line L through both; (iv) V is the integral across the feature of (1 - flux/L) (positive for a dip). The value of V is 3.2 angstrom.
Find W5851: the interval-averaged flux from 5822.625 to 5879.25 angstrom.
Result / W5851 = 9.2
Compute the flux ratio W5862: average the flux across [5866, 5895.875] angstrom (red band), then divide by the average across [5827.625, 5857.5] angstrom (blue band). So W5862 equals 0.93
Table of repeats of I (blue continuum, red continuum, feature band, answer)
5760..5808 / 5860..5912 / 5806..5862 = -2.0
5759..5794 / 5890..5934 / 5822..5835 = -0.4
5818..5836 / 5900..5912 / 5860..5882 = -1.0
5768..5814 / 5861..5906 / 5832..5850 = -0.8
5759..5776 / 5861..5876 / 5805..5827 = -0.2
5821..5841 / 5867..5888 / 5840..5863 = 0.2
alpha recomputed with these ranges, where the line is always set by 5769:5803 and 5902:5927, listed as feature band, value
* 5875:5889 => 0.66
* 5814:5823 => -0.10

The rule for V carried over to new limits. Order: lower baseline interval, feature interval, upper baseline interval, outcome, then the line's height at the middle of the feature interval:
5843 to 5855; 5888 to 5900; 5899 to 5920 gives 2.9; 9.01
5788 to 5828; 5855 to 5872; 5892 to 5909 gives -1.3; 8.5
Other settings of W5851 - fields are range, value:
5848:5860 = 9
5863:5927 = 8.68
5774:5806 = 9.12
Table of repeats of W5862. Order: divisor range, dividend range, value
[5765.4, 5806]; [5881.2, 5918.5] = 0.89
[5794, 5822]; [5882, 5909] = 0.82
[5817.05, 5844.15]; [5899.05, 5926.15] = 0.99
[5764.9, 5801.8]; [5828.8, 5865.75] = 1.00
